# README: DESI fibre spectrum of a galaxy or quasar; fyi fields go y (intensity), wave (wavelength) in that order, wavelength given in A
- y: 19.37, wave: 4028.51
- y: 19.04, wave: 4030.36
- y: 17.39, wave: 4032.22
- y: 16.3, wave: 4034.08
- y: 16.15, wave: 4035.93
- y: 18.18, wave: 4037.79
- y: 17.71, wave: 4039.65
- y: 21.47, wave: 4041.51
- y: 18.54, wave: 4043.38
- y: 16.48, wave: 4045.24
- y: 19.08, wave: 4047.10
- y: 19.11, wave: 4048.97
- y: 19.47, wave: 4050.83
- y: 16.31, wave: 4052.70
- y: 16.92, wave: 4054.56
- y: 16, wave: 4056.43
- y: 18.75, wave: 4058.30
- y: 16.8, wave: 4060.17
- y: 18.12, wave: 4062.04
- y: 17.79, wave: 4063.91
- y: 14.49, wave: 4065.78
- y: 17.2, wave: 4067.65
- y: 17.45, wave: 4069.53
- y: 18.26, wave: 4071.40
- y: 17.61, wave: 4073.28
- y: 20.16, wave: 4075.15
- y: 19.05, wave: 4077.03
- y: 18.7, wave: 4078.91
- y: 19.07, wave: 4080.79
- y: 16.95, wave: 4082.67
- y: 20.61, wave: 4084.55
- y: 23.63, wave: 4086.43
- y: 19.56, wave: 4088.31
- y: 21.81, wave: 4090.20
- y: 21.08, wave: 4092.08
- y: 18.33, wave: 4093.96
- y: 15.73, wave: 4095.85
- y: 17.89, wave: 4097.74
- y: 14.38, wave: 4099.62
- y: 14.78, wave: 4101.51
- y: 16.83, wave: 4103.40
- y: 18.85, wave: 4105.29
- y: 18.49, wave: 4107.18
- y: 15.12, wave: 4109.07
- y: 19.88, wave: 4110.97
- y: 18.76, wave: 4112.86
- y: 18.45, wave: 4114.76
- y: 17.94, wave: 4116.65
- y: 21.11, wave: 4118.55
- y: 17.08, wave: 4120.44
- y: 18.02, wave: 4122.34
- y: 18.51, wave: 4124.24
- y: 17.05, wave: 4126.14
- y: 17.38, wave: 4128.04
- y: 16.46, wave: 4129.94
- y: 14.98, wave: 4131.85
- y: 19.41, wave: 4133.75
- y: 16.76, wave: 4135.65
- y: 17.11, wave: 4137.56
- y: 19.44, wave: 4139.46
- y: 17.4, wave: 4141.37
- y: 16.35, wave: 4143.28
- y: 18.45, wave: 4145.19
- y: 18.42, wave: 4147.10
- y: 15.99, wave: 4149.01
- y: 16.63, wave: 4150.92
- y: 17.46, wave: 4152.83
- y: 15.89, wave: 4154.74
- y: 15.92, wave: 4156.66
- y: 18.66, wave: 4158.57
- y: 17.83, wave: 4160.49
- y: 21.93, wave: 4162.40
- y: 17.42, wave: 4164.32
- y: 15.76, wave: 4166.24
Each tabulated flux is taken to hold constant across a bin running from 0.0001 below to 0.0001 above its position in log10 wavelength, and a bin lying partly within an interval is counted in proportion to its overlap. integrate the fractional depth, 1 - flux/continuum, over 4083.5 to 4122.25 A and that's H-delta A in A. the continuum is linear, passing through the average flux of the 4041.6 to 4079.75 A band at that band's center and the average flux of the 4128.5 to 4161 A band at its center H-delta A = -2.06 A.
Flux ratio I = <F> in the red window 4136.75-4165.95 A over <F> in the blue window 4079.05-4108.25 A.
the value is 0.95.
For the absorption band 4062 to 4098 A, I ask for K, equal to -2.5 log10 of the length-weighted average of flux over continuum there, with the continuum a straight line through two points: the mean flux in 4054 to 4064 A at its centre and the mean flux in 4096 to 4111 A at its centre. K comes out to -0.10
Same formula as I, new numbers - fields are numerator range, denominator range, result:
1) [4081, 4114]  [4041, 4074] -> 1.04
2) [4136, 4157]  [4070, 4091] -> 0.88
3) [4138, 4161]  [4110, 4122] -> 0.92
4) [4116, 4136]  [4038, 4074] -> 1.00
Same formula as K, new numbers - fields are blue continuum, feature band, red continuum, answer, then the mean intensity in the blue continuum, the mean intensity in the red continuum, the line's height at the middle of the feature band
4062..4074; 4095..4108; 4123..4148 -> 0.04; 17.2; 17.5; 17.4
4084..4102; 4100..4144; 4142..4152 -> 0.02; 18.8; 17.2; 17.9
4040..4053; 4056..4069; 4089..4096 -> 0.12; 18.7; 19.6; 19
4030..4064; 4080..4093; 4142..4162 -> -0.16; 17.9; 17.3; 17.6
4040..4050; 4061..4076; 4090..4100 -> 0.05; 18.9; 18.2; 18.5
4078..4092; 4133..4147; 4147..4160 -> -0.02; 20.1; 16.9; 17.6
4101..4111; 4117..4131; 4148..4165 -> -0.04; 17.2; 17.5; 17.3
